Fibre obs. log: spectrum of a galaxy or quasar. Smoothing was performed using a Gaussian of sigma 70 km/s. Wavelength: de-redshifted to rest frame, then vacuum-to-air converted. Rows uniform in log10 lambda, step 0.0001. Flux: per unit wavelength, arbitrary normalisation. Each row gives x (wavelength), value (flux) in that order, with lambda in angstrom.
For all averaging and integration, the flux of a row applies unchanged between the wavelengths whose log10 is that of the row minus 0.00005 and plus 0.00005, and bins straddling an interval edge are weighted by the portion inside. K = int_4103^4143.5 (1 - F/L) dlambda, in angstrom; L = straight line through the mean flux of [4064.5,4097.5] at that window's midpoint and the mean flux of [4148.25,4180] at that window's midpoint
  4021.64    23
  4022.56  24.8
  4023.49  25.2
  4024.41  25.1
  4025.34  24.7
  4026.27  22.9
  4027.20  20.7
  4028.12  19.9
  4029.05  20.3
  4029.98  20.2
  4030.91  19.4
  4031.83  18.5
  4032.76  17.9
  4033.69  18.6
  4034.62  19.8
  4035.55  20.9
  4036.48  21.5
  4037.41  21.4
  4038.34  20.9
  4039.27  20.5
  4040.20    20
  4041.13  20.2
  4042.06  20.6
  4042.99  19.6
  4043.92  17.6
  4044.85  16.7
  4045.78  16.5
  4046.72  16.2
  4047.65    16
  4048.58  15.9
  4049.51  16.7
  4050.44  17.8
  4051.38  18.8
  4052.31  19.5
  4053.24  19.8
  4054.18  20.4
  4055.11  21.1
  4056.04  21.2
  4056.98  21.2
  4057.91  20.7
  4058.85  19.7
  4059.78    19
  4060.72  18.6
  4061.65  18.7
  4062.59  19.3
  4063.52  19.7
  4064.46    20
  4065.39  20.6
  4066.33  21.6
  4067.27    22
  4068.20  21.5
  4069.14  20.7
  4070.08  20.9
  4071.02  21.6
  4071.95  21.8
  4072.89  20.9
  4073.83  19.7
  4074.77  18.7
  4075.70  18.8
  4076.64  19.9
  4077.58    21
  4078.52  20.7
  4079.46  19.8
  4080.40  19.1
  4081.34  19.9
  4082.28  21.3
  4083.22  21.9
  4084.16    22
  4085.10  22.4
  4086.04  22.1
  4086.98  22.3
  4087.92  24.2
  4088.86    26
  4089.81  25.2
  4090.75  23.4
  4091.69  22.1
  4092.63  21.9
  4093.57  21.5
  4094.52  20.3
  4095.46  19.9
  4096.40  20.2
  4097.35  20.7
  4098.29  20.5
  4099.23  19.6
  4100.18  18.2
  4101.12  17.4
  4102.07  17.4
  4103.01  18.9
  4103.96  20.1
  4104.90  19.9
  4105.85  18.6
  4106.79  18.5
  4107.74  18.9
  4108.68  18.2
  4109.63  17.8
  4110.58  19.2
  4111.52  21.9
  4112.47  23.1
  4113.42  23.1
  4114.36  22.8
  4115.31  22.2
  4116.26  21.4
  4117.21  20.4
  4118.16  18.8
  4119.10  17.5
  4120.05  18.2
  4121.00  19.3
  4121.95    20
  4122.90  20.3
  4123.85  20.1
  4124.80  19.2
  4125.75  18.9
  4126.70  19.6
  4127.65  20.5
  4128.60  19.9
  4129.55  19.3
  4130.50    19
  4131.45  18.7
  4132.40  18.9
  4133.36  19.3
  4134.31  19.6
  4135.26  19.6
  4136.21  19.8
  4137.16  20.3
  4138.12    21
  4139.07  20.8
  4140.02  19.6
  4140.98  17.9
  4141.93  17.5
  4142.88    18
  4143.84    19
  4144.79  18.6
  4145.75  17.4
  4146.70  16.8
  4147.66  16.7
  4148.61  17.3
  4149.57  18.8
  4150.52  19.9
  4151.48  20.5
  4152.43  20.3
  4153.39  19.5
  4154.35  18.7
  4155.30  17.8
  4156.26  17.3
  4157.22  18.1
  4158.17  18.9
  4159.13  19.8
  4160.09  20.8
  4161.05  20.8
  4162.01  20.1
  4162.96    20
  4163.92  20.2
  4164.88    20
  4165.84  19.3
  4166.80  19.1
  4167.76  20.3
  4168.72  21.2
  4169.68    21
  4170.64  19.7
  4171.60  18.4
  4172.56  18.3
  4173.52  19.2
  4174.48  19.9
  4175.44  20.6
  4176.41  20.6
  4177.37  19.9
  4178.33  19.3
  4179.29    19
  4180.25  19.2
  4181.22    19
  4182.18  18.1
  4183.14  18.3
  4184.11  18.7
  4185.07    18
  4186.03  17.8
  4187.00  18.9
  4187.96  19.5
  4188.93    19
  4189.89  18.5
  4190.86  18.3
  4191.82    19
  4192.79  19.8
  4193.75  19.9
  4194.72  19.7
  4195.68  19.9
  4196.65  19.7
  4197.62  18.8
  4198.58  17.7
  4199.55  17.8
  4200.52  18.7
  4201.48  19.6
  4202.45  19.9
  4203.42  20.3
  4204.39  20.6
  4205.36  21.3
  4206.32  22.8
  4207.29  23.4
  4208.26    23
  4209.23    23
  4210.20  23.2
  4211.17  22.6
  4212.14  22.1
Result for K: 1.4 angstrom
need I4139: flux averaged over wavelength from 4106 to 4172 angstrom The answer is 19.5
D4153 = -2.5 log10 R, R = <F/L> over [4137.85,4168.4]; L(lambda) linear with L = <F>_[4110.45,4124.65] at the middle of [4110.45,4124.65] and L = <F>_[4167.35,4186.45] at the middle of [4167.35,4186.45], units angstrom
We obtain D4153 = 0.04 mag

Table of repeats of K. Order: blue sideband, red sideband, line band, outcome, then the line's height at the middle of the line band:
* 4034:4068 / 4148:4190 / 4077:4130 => -2.97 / 19.4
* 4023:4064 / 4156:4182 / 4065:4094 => -2.56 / 19.7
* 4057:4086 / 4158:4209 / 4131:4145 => 0.52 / 20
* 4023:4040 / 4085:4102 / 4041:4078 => 2.92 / 21.2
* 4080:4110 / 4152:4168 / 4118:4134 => 0.64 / 20.1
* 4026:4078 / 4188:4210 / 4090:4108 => -0.15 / 19.8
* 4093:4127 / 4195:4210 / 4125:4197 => 3.36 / 20.2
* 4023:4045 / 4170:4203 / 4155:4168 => -0.09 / 19.3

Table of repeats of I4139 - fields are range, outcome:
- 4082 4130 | 20.5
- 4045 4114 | 20.2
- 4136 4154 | 18.9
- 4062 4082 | 20.4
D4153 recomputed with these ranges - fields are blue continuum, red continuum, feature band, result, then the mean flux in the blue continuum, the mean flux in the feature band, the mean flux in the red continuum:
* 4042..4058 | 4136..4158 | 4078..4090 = -0.178 mag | 18.6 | 22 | 18.8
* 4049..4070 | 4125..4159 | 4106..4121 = -0.042 mag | 19.9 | 20.1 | 19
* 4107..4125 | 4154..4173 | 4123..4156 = 0.041 mag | 20.1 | 19.1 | 19.5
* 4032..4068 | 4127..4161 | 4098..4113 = -0.003 mag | 19.4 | 19.3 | 19.1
